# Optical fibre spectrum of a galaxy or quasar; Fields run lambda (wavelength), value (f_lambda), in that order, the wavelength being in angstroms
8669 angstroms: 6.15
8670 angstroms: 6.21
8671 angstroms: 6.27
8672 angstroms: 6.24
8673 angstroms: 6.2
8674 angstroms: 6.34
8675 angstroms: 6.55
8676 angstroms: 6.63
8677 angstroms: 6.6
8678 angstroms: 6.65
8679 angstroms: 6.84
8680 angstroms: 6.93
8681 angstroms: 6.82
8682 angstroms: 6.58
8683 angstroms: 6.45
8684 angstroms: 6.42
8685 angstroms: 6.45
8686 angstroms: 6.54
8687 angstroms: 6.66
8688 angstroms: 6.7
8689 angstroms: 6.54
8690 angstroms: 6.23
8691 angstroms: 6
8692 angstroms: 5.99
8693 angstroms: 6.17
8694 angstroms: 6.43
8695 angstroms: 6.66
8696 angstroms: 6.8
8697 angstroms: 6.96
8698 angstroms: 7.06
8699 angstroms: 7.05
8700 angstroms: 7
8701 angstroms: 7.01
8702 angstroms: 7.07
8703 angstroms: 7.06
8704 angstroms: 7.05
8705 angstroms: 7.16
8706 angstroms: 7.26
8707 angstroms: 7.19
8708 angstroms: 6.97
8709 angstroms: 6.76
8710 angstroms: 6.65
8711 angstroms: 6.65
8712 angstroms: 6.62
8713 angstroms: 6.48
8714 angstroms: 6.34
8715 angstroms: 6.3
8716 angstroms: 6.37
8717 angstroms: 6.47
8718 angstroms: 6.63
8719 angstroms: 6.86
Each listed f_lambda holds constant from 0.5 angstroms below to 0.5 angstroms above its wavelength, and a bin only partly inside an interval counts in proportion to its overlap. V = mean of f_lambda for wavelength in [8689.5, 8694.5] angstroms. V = 6.16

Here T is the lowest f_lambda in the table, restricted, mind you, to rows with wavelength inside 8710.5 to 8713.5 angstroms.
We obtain 6.48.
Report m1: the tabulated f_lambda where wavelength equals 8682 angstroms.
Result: 6.58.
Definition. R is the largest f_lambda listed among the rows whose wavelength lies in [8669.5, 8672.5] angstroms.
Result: 6.27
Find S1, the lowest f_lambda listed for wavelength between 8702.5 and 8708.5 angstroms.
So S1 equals 6.97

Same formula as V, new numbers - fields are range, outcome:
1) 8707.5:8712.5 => 6.73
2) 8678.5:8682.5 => 6.79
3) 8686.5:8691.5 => 6.43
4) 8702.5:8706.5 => 7.13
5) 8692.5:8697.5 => 6.6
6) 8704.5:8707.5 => 7.2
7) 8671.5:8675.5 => 6.33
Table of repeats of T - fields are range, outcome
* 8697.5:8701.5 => 7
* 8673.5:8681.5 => 6.34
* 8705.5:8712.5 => 6.62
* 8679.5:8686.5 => 6.42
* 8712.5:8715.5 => 6.3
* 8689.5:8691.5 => 6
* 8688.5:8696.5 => 5.99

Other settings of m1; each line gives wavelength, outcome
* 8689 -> 6.54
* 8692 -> 5.99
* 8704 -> 7.05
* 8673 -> 6.2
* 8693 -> 6.17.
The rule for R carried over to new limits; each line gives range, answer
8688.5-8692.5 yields 6.54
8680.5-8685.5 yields 6.82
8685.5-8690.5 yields 6.7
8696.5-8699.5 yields 7.06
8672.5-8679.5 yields 6.84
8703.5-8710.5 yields 7.26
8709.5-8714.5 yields 6.65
